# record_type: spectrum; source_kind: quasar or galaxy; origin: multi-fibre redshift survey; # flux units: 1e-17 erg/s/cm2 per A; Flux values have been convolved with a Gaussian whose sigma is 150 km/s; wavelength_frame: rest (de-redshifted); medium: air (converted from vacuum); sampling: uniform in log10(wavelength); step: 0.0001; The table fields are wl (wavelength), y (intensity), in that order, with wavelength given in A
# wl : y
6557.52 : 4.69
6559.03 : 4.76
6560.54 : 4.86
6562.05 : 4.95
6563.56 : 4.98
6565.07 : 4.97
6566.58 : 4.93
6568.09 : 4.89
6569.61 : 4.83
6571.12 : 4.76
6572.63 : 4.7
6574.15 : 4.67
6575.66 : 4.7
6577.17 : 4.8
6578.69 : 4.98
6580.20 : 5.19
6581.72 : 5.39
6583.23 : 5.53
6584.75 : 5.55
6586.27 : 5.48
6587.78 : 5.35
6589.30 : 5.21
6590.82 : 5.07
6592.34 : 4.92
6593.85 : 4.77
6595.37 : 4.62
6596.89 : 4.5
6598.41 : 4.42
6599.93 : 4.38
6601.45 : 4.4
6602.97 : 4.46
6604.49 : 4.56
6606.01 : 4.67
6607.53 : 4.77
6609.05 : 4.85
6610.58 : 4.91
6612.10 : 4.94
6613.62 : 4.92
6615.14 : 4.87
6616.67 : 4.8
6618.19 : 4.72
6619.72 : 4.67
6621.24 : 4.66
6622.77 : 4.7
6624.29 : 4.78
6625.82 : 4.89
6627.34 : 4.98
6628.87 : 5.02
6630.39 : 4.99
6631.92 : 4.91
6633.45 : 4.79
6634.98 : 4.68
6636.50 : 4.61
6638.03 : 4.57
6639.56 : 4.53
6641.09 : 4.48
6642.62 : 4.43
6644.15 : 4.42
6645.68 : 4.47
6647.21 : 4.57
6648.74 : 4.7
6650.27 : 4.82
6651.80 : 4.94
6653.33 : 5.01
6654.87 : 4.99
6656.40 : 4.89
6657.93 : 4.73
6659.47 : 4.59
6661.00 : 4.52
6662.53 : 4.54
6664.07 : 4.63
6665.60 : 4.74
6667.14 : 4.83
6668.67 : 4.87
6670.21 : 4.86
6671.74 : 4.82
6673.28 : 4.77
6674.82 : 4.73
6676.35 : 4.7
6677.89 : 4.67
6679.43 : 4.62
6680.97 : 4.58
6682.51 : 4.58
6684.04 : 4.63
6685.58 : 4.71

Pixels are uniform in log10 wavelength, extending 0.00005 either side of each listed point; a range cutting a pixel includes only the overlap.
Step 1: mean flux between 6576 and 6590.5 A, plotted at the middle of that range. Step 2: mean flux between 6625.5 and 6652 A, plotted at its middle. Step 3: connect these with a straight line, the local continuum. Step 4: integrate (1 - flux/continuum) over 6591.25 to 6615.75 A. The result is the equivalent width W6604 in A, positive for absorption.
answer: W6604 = 1.8 A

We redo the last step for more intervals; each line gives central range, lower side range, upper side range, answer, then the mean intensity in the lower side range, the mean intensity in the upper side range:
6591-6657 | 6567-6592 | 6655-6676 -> 2.32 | 5.06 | 4.74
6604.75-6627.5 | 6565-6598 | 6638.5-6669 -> 0.19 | 4.99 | 4.68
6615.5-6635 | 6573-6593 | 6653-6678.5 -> 0.47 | 5.13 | 4.75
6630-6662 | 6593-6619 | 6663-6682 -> 0.11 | 4.68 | 4.73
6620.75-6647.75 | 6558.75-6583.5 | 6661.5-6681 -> 0.59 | 4.93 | 4.72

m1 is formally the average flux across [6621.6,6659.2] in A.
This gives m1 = 4.74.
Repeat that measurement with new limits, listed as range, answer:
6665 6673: 4.82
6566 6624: 4.86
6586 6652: 4.75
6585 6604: 4.81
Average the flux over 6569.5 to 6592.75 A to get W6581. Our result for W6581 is 5.08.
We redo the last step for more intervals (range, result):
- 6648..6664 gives 4.77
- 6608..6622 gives 4.81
